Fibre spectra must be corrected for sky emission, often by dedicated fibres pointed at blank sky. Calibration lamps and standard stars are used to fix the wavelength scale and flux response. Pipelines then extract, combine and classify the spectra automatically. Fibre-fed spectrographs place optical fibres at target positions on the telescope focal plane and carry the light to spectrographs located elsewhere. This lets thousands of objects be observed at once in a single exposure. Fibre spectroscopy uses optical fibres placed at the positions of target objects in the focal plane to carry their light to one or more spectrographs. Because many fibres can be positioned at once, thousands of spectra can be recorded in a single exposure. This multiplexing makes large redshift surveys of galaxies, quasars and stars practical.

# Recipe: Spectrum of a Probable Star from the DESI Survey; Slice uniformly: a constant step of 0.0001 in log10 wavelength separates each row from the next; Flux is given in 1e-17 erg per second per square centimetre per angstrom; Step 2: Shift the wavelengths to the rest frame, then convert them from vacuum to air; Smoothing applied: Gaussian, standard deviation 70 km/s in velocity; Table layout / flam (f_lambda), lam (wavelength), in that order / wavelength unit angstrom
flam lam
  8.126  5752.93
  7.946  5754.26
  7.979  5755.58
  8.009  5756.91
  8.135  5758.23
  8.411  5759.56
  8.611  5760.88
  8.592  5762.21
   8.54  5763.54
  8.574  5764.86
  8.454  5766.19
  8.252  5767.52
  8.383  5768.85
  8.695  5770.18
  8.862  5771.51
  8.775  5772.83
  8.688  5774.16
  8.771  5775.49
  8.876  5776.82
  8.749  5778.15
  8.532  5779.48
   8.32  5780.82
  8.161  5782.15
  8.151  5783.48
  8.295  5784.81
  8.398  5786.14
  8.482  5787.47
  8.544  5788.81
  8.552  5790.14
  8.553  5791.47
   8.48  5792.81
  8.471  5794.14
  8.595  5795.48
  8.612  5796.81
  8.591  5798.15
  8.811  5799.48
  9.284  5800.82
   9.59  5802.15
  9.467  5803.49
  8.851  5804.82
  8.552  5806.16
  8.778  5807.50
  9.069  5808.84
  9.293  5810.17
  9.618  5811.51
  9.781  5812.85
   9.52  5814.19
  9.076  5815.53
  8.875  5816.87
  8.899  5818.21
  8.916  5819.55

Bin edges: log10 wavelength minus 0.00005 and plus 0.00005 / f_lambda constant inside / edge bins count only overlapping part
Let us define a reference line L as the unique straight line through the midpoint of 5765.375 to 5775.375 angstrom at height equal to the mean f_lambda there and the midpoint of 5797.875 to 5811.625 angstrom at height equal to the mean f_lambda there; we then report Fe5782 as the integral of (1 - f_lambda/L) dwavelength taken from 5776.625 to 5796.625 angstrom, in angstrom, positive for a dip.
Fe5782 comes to 0.8 angstrom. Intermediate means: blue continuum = 8.6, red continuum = 9.08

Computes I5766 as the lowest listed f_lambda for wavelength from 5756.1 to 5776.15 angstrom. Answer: 8.009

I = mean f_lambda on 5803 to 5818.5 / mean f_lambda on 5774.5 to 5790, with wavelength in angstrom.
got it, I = 1.1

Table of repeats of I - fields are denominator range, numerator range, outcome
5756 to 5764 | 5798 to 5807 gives 1.08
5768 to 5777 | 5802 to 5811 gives 1.04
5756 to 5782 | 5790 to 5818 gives 1.05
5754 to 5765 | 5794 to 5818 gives 1.09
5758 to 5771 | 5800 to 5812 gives 1.08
